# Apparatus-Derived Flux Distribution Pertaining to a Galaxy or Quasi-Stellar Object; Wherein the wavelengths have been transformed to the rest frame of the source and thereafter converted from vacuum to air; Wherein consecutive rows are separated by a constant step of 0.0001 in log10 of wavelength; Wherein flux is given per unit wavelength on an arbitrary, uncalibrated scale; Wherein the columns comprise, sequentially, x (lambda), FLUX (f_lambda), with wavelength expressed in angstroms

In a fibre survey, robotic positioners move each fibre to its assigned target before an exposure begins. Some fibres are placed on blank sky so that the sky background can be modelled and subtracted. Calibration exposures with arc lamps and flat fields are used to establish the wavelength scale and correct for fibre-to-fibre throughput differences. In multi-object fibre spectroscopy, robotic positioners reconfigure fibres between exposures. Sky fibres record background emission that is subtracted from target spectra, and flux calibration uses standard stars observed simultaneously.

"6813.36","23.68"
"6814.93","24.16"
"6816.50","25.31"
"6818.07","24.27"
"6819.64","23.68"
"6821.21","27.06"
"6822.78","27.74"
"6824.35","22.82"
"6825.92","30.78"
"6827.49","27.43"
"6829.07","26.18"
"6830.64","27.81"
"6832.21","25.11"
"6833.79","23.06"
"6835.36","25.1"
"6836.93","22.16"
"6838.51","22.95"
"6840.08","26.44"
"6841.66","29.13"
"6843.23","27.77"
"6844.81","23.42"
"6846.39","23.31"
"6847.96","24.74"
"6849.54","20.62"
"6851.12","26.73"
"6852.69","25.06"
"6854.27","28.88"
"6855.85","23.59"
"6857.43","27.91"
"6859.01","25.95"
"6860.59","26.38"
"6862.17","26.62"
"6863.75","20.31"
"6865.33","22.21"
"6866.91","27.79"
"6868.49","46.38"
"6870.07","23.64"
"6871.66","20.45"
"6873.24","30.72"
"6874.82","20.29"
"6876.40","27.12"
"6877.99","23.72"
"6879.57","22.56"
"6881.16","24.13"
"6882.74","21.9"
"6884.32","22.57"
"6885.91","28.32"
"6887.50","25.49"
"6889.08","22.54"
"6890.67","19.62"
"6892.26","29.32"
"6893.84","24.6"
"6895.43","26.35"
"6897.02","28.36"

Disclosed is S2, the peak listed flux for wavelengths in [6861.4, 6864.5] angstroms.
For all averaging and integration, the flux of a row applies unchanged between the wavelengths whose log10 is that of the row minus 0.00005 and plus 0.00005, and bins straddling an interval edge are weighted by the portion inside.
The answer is 26.62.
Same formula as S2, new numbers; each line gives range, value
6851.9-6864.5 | 28.88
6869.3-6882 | 30.72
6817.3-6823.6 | 27.74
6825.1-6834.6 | 30.78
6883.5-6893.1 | 29.32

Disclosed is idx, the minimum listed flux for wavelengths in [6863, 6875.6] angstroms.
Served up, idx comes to 20.29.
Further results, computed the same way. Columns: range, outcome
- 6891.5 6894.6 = 24.6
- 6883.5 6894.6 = 19.62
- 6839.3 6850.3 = 20.62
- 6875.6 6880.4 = 22.56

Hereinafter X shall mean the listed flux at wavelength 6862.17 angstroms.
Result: 26.62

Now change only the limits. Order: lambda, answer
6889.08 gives 22.54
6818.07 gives 24.27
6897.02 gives 28.36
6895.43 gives 26.35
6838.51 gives 22.95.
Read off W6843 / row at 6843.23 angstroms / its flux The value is 27.77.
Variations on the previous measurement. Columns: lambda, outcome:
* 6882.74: 21.9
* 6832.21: 25.11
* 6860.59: 26.38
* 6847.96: 24.74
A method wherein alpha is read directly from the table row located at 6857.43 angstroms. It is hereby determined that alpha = 27.91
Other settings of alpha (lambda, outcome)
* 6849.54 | 20.62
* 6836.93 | 22.16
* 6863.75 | 20.31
